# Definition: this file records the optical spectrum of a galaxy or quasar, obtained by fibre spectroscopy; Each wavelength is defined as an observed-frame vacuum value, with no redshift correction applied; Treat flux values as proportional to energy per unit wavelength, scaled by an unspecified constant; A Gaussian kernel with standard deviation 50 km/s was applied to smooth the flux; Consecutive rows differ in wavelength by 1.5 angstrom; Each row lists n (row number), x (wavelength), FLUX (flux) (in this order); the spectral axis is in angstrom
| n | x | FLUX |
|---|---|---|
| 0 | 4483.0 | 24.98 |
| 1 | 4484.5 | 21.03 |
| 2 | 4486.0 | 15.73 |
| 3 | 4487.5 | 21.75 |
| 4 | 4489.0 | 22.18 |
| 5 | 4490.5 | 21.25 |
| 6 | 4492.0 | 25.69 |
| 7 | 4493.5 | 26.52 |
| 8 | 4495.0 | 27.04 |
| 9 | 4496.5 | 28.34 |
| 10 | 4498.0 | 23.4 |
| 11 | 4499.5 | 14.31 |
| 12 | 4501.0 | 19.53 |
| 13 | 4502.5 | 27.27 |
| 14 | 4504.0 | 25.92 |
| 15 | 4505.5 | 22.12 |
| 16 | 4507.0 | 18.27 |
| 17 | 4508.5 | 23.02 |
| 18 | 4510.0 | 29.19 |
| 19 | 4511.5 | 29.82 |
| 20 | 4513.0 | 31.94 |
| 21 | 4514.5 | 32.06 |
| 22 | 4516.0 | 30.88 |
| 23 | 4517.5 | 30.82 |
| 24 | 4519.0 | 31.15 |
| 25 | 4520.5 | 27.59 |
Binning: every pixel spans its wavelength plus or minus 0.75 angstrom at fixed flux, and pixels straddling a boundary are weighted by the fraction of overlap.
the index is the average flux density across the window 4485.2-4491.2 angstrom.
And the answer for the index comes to 20.2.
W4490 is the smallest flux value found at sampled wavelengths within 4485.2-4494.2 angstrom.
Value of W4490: 15.73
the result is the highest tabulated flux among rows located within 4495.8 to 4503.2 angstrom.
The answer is 28.34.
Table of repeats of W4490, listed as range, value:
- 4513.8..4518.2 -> 30.82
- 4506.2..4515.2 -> 18.27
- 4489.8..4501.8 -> 14.31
